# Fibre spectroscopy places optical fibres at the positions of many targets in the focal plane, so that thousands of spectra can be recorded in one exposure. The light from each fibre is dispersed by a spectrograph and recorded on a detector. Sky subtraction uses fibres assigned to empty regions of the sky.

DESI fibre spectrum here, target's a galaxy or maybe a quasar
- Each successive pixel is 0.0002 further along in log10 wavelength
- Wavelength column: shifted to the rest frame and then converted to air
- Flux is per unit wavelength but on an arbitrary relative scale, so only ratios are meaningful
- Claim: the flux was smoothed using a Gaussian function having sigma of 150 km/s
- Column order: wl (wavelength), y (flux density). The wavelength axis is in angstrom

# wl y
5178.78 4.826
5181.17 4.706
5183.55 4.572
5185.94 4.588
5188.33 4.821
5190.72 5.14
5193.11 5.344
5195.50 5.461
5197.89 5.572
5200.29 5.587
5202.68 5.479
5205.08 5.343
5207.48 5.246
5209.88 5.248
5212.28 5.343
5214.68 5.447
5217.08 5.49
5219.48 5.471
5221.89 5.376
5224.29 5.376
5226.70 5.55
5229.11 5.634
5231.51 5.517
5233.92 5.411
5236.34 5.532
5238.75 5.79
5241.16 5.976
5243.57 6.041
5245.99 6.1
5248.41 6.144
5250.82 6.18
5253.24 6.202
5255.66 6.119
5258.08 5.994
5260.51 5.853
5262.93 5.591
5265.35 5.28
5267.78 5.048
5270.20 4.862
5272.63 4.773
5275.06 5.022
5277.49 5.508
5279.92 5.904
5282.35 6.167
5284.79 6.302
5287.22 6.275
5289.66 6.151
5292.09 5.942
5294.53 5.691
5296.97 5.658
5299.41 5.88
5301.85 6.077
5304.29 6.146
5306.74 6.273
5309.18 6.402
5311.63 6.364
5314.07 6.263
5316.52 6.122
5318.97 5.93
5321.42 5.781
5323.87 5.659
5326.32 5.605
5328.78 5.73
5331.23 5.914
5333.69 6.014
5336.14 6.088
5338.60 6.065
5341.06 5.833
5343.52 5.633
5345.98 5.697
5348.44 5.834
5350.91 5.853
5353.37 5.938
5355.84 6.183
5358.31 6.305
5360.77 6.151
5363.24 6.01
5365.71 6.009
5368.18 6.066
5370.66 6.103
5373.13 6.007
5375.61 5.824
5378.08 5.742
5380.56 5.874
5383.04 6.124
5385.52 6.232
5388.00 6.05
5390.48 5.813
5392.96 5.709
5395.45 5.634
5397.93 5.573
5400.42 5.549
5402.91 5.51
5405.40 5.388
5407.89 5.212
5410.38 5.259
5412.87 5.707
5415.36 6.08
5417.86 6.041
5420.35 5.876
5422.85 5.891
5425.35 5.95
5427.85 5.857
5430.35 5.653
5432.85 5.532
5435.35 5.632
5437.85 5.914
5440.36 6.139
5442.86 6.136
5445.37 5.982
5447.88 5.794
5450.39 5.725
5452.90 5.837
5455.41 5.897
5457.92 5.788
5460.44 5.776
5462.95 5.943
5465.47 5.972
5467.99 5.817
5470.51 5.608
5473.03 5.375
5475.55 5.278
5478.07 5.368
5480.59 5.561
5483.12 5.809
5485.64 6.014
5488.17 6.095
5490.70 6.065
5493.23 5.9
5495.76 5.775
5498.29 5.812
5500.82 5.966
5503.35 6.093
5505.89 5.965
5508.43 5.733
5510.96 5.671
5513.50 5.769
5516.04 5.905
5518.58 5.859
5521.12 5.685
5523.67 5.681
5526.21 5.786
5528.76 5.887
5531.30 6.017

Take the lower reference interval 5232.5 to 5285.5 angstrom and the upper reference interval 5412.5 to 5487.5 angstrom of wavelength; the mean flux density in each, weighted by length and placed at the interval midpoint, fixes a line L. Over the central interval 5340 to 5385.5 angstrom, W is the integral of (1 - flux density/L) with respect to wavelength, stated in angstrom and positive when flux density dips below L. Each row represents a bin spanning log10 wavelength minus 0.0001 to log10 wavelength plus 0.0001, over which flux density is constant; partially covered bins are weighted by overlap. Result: -1.6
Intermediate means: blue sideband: 5.71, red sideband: 5.8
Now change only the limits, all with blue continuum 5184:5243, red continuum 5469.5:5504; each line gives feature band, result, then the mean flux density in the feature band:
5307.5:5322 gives -1.6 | 6.17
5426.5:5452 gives -0.6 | 5.84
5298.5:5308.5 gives -1.1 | 6.12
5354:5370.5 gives -1.5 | 6.11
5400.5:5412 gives 0.6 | 5.37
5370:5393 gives -1.4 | 5.96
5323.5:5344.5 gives -1.1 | 5.85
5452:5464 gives -0.3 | 5.85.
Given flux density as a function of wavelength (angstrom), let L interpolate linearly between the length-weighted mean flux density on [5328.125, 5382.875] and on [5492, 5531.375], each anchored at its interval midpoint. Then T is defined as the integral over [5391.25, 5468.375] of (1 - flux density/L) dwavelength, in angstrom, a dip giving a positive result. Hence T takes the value 1.7 angstrom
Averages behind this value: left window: 5.95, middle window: 5.77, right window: 5.84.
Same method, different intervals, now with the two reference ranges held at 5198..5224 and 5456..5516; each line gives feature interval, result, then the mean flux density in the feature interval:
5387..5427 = -0.14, 5.7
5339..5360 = -1.19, 5.92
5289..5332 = -3.32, 5.98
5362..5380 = -1.06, 5.96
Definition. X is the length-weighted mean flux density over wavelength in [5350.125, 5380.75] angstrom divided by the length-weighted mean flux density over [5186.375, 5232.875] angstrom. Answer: 1.12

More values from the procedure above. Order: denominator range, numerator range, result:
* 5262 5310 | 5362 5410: 1.01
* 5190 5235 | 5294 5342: 1.10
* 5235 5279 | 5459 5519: 1.02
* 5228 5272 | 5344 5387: 1.05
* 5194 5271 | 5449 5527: 1.03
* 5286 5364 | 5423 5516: 0.97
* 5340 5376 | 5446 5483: 0.96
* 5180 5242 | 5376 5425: 1.08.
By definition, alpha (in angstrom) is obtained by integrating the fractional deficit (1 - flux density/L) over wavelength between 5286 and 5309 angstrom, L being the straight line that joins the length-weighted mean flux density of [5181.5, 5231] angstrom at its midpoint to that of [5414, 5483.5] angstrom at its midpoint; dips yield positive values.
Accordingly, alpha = -2.3 angstrom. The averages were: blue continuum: 5.3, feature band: 6.03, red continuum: 5.79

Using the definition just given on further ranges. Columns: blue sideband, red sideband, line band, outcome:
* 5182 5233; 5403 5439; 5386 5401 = -0.3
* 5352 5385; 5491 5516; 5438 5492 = 0.9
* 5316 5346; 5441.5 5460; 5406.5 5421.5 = 0.5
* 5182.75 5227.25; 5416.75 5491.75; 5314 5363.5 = -3.2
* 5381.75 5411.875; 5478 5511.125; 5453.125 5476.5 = 0.3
